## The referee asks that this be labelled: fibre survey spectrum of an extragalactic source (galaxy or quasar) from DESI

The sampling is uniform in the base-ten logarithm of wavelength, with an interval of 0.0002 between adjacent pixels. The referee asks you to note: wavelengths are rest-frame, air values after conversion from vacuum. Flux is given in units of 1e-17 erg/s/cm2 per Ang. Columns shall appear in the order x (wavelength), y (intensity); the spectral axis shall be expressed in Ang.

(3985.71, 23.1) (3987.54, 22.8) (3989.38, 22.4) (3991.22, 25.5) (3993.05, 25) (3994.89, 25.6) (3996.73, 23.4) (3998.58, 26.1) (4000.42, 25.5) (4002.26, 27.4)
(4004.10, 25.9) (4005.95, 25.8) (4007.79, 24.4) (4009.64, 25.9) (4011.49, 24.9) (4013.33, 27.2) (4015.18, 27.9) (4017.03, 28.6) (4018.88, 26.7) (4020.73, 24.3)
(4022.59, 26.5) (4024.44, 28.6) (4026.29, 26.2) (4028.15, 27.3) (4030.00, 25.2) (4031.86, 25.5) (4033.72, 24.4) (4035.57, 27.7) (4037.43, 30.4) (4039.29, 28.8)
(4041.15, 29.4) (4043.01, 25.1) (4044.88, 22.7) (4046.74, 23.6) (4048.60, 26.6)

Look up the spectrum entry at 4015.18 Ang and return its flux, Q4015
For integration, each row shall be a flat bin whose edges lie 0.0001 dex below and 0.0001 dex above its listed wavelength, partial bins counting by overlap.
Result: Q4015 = 27.9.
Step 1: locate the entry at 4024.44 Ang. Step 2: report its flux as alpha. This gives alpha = 28.6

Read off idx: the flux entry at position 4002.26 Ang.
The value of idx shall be 27.4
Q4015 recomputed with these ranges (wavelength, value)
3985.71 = 23.1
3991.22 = 25.5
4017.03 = 28.6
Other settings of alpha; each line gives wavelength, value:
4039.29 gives 28.8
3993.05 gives 25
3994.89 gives 25.6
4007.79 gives 24.4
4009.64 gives 25.9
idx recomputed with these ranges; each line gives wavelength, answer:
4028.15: 27.3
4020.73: 24.3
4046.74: 23.6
